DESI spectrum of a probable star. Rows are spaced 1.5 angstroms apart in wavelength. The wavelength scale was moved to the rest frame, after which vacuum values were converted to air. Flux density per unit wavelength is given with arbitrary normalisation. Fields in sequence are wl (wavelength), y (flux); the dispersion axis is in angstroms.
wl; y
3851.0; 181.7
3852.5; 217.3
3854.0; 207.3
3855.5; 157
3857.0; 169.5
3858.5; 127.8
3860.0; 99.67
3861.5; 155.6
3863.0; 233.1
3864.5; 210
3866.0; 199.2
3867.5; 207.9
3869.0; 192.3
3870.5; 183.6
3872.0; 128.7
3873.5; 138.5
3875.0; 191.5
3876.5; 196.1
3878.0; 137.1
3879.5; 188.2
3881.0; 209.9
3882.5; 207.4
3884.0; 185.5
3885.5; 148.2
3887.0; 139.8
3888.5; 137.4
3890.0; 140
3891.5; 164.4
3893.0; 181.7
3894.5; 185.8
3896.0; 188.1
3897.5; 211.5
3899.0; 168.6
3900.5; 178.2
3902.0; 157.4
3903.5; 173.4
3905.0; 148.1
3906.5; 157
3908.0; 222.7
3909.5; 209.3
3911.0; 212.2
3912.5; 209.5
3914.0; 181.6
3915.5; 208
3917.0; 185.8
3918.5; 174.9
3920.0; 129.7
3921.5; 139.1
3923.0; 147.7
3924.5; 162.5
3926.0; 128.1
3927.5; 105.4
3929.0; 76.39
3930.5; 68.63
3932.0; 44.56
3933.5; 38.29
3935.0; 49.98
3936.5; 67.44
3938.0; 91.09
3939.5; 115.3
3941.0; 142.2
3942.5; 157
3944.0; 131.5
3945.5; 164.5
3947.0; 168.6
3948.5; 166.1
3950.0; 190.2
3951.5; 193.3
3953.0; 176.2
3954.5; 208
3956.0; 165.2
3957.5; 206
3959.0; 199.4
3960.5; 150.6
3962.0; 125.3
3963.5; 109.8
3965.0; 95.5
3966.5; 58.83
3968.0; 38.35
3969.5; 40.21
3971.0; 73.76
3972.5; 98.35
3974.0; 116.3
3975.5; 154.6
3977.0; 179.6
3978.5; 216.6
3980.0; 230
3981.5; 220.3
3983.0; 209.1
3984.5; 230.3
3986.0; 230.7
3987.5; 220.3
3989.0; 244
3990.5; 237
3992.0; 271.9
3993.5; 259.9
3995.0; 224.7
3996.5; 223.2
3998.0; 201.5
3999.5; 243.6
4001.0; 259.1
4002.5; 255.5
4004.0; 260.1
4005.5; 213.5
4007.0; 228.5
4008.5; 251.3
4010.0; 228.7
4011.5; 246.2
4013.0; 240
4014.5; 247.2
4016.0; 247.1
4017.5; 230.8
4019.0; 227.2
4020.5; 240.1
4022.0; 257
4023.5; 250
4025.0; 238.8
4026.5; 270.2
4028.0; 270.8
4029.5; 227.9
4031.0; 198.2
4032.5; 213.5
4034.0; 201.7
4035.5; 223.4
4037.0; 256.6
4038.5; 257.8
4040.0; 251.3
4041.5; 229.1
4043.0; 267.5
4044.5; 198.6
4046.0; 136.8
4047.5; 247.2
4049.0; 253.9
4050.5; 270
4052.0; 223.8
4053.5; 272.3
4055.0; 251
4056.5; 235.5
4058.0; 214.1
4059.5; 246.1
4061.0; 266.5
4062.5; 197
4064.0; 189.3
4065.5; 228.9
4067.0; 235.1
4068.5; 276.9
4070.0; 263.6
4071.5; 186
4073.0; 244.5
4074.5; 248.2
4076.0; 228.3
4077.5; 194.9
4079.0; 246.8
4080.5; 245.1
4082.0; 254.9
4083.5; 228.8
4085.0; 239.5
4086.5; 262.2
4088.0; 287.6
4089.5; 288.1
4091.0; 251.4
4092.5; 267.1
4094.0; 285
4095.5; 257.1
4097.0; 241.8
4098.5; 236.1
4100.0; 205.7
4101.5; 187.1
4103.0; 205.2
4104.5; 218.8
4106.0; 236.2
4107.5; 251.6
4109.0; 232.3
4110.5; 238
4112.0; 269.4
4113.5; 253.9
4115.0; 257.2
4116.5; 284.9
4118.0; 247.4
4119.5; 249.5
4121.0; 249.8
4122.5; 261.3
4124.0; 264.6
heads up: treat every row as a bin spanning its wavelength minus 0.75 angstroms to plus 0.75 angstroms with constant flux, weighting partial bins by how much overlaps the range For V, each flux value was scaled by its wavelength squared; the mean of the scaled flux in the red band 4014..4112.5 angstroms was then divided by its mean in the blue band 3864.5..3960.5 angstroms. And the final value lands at 1.6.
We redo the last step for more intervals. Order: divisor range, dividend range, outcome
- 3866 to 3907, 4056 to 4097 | 1.55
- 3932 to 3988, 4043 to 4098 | 1.75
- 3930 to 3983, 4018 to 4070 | 1.84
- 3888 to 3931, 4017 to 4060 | 1.53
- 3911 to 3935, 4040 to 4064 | 1.87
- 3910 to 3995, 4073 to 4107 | 1.67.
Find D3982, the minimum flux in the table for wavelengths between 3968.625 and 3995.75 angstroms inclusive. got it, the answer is 40.21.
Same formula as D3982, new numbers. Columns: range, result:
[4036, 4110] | 136.8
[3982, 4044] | 198.2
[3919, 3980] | 38.29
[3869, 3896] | 128.7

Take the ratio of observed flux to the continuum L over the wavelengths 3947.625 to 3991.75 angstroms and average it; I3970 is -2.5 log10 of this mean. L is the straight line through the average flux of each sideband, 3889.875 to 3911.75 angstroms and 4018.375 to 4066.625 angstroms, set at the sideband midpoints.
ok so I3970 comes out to 0.242 mag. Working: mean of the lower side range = 181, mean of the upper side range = 235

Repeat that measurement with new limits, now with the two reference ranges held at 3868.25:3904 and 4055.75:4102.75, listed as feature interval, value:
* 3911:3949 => 0.38 mag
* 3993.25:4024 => -0.12 mag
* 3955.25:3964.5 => 0.25 mag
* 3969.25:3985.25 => 0.24 mag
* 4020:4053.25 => -0.05 mag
